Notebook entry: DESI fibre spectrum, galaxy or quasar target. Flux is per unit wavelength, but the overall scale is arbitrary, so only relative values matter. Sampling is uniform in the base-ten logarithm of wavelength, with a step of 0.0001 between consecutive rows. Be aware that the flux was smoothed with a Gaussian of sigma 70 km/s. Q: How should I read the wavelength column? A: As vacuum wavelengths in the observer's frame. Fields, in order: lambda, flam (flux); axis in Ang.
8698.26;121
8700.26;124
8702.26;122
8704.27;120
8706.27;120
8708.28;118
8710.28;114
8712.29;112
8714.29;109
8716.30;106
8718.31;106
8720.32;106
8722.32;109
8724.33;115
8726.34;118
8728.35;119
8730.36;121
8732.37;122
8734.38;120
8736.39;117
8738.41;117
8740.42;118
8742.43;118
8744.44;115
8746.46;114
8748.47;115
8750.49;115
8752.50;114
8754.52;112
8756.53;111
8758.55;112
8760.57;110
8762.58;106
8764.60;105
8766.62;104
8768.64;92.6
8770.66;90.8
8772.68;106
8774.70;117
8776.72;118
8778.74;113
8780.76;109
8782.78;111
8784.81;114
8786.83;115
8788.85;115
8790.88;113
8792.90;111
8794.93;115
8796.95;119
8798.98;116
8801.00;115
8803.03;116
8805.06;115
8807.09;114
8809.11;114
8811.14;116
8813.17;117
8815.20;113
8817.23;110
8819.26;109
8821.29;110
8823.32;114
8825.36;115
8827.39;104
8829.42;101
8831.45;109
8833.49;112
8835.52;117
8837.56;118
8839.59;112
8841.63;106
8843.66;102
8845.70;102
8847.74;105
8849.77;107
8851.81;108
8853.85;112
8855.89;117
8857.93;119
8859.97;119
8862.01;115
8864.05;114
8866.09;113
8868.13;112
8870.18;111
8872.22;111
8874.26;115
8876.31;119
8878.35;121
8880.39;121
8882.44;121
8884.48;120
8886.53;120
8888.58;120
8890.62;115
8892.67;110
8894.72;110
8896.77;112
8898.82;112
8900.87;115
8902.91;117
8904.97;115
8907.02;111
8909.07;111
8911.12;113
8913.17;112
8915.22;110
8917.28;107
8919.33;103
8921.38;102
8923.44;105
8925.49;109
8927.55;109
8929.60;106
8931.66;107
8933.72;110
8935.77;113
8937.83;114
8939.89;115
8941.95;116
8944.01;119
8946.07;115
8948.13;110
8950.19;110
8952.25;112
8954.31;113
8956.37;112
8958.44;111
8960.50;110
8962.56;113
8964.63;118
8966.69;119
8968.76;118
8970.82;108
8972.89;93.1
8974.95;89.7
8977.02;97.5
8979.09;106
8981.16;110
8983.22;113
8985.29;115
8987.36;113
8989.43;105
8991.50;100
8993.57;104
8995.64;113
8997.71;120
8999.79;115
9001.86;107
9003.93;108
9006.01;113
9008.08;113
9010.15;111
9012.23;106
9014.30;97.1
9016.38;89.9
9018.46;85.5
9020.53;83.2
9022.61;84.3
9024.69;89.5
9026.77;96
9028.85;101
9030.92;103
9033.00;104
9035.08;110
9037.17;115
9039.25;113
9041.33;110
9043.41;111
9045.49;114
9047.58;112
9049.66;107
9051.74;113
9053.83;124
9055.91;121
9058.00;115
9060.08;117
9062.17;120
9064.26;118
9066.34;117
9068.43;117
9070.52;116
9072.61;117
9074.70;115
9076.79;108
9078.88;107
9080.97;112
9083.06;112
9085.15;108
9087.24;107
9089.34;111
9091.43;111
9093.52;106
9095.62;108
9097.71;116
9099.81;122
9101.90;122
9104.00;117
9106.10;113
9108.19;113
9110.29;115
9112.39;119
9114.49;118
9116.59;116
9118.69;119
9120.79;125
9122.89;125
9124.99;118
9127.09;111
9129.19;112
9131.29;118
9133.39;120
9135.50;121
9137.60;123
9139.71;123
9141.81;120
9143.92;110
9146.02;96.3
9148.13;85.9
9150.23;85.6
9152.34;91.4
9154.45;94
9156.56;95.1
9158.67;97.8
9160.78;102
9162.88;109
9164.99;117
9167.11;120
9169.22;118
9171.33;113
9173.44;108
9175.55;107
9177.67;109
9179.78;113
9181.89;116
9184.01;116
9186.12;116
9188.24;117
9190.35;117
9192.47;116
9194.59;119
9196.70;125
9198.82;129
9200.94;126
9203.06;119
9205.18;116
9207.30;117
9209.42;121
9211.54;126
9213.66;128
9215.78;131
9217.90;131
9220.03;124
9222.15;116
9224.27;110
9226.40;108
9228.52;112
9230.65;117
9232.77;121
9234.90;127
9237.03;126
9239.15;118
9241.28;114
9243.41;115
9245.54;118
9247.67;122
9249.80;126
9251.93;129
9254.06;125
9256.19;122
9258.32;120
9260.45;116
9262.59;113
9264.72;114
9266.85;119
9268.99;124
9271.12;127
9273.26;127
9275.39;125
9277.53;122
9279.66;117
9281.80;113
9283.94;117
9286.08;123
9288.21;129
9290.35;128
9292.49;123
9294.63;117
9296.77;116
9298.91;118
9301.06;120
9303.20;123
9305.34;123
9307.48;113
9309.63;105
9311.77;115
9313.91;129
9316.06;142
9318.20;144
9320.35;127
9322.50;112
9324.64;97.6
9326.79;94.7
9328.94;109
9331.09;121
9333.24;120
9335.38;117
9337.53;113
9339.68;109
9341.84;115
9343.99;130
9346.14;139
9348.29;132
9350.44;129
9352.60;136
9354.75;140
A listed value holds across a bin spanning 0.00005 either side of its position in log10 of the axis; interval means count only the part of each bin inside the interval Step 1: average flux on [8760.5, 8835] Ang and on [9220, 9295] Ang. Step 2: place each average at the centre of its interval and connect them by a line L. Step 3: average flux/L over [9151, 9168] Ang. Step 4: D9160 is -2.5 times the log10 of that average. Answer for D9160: 0.15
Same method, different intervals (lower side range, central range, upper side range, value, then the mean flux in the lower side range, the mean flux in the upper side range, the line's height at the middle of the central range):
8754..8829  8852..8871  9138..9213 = -0.03 mag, 111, 112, 111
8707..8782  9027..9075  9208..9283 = 0.04 mag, 112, 121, 117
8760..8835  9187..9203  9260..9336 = -0.03 mag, 111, 119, 118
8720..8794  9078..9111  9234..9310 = 0.05 mag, 112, 121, 118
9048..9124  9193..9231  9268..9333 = -0.03 mag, 115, 120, 118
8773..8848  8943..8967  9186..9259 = 0.02 mag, 112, 121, 115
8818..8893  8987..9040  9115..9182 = 0.08 mag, 113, 111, 112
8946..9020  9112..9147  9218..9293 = -0.03 mag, 108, 120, 115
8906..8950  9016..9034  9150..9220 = 0.20 mag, 110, 115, 112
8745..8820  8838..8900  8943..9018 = -0.03 mag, 112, 109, 110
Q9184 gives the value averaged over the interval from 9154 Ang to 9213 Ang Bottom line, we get 115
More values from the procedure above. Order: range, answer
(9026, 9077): 113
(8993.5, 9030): 102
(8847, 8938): 113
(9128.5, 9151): 111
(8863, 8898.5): 116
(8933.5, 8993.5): 110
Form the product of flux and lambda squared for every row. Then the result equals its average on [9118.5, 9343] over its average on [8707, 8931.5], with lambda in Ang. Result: 1.1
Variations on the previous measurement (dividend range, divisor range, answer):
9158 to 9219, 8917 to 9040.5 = 1.15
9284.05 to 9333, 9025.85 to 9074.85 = 1.12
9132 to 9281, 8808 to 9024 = 1.13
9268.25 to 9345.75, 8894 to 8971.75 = 1.16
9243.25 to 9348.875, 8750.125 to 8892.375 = 1.19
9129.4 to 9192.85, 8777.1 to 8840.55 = 1.05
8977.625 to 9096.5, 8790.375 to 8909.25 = 1.00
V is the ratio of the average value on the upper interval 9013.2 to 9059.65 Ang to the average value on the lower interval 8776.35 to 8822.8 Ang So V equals 0.92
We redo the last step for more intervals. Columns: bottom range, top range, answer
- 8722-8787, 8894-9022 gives 0.97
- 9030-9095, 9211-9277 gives 1.07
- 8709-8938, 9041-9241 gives 1.02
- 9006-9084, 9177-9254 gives 1.11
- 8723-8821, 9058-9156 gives 1.00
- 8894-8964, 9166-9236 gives 1.07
